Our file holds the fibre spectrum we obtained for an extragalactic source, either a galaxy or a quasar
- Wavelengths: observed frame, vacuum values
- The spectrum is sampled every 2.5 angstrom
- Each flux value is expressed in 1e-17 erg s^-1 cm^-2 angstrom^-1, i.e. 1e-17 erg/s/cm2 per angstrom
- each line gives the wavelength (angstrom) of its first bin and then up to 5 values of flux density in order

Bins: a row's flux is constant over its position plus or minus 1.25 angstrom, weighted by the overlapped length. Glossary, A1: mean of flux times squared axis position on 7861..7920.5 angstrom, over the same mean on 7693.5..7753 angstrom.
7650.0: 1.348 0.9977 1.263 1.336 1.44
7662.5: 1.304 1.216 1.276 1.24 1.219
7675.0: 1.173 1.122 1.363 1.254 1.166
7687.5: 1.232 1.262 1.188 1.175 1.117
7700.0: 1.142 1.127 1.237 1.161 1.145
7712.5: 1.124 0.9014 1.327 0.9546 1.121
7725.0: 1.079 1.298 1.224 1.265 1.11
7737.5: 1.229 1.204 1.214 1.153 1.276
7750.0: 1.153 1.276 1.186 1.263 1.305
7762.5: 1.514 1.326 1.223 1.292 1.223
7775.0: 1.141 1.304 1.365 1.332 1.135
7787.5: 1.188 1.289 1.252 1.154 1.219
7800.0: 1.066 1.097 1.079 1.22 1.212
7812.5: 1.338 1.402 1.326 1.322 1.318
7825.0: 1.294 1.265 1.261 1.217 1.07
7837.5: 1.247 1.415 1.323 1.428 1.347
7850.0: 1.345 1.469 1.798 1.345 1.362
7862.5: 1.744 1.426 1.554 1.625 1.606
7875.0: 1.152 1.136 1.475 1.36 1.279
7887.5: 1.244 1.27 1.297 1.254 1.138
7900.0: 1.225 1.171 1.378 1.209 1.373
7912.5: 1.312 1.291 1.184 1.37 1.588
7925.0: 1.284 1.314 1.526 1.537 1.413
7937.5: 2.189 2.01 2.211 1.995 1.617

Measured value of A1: 1.20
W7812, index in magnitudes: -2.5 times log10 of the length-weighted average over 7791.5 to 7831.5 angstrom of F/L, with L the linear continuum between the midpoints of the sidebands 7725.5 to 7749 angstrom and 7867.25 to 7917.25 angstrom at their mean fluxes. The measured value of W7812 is 0.02 mag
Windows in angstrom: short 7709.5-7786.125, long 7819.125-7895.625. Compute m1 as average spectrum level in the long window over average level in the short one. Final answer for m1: 1.12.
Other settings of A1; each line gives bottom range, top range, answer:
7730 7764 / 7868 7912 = 1.09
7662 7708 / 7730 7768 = 1.05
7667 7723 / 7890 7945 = 1.31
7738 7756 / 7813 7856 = 1.13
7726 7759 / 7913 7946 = 1.38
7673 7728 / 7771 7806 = 1.06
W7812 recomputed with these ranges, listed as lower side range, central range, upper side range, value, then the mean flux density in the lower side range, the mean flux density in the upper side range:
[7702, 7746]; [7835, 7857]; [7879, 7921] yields -0.13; 1.16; 1.28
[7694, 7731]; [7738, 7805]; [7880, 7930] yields -0.04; 1.14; 1.3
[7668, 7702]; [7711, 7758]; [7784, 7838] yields 0.03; 1.2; 1.23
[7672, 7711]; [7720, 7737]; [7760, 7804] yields 0.04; 1.19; 1.24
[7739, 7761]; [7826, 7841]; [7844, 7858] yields 0.14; 1.22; 1.46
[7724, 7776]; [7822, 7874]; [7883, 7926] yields -0.11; 1.24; 1.29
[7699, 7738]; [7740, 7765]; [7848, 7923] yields -0.06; 1.15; 1.36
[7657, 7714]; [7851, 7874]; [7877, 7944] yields -0.13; 1.22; 1.41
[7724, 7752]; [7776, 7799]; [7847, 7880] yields 0.05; 1.2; 1.46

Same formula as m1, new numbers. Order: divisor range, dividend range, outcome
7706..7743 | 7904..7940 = 1.25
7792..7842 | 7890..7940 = 1.12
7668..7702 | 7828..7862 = 1.13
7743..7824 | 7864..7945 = 1.14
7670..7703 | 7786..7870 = 1.10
